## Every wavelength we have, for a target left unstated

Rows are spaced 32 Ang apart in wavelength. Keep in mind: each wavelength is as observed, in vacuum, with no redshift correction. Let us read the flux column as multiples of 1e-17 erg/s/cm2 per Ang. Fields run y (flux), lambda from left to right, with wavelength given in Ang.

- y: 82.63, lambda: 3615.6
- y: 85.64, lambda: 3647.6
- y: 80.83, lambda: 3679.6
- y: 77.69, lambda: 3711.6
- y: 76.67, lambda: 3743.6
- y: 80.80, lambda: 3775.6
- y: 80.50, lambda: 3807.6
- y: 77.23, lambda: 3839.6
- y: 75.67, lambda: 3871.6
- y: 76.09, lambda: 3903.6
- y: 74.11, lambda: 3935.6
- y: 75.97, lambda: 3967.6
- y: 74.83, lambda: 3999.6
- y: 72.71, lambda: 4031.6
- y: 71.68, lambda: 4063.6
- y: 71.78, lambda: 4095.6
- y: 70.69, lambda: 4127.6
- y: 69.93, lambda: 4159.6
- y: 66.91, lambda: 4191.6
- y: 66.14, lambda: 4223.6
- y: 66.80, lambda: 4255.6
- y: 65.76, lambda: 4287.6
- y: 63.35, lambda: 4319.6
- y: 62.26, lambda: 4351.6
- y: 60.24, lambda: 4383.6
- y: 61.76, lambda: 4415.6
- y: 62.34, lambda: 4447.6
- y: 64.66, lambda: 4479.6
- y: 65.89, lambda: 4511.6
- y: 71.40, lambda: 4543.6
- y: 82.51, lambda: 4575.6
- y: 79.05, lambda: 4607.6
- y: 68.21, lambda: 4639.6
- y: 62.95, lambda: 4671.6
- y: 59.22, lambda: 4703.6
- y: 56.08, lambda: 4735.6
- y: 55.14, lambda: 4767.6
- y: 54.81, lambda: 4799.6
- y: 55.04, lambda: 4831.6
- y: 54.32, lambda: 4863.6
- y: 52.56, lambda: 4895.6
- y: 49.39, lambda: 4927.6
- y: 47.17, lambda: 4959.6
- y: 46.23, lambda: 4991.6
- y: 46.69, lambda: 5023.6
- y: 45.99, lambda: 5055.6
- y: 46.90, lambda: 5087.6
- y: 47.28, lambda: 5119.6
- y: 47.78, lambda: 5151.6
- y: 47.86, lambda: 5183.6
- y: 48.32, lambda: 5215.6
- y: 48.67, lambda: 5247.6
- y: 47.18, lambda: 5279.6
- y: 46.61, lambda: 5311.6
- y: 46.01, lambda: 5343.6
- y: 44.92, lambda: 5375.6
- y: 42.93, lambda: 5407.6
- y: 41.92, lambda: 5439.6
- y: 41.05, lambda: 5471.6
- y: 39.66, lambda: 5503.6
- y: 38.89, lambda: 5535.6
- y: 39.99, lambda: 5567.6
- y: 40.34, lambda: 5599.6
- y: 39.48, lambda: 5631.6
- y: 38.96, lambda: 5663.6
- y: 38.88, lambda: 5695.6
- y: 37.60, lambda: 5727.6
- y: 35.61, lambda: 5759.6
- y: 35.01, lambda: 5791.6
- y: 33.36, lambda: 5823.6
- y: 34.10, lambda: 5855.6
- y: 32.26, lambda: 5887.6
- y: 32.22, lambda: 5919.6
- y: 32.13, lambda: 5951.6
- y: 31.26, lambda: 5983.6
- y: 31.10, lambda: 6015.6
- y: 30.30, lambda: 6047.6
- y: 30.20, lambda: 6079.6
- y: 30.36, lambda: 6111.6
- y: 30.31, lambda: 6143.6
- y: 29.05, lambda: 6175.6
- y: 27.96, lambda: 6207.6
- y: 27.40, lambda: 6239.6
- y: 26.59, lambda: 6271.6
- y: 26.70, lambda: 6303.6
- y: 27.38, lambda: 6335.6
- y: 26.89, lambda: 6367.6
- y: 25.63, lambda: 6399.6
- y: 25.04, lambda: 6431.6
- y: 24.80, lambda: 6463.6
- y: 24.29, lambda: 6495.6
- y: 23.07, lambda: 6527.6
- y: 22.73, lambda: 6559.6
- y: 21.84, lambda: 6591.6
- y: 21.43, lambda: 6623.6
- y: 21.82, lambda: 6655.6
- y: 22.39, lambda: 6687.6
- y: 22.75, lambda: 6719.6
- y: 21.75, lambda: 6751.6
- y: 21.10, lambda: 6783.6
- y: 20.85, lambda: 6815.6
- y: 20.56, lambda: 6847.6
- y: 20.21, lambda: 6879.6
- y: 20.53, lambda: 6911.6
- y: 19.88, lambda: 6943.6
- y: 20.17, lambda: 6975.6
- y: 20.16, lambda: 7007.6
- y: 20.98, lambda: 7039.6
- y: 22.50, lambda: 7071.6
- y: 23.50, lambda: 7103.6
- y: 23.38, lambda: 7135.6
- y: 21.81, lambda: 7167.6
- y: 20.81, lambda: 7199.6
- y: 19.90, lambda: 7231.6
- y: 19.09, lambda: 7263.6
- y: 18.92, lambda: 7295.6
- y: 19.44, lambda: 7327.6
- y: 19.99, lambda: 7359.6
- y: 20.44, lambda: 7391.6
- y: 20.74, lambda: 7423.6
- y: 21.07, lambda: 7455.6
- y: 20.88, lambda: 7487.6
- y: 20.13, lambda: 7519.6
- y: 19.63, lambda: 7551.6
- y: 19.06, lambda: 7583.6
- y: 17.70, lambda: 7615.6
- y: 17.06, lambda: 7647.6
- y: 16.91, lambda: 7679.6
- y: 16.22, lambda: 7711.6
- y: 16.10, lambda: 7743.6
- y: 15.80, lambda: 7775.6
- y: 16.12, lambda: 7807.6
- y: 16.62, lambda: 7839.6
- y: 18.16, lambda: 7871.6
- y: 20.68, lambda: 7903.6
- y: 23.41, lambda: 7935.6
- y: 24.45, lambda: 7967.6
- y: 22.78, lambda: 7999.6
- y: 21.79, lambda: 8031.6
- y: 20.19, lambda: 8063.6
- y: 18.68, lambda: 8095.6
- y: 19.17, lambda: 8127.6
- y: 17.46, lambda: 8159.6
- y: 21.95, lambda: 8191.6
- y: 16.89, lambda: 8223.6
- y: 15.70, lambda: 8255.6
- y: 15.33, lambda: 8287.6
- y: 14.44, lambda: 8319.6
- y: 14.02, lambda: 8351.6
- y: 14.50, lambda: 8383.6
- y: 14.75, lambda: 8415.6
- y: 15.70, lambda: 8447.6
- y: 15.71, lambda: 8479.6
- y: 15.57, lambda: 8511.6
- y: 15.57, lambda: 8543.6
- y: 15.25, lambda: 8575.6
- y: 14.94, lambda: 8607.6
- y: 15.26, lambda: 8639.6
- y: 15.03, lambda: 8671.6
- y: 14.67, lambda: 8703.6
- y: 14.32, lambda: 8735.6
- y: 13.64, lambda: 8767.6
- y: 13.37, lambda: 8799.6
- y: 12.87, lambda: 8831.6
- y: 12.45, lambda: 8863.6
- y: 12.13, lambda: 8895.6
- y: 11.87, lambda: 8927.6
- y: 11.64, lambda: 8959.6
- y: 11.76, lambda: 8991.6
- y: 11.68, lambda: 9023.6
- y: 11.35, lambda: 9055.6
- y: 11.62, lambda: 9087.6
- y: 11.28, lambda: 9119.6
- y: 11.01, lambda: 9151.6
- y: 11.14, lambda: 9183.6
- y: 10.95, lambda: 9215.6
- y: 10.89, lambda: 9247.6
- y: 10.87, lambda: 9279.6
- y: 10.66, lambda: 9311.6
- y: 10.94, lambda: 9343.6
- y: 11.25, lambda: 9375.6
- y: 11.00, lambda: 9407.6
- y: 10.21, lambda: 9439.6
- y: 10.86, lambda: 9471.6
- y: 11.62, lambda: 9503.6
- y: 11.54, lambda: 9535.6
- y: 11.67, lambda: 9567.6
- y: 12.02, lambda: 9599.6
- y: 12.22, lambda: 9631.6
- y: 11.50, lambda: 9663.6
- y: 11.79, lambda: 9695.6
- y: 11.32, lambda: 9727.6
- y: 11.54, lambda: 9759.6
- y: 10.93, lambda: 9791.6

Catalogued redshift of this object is 0.637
